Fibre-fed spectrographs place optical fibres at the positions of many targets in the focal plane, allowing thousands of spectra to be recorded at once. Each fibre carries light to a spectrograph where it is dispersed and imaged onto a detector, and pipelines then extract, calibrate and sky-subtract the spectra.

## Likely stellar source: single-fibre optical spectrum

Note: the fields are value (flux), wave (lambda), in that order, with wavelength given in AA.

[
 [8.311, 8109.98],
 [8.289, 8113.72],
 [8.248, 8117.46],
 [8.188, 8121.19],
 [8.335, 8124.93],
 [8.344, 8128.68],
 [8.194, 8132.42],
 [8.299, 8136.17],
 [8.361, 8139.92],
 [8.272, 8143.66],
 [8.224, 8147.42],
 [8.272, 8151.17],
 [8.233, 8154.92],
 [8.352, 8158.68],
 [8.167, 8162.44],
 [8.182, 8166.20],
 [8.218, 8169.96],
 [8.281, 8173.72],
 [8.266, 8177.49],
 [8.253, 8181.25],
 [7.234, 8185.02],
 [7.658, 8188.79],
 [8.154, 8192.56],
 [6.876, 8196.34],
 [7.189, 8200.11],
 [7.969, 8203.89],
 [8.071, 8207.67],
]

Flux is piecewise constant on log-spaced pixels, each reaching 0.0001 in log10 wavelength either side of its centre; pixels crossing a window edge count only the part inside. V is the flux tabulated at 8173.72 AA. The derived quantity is 8.281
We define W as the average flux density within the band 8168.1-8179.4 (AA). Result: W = 8.26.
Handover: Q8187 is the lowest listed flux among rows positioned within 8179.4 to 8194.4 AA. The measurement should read 7.234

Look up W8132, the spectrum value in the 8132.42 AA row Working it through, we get 8.194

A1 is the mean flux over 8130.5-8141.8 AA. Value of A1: 8.29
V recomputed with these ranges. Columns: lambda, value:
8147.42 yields 8.224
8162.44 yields 8.167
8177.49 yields 8.266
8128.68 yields 8.344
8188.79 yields 7.658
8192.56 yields 8.154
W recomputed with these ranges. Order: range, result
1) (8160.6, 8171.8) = 8.19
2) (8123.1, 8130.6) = 8.33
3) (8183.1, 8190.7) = 7.45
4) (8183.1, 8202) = 7.42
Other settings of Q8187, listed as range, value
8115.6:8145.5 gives 8.188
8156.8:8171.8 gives 8.167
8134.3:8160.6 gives 8.224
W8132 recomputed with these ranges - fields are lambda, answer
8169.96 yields 8.218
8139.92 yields 8.361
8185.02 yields 7.234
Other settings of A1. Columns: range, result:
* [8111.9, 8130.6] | 8.28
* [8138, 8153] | 8.28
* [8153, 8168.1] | 8.23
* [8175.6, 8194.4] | 7.91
